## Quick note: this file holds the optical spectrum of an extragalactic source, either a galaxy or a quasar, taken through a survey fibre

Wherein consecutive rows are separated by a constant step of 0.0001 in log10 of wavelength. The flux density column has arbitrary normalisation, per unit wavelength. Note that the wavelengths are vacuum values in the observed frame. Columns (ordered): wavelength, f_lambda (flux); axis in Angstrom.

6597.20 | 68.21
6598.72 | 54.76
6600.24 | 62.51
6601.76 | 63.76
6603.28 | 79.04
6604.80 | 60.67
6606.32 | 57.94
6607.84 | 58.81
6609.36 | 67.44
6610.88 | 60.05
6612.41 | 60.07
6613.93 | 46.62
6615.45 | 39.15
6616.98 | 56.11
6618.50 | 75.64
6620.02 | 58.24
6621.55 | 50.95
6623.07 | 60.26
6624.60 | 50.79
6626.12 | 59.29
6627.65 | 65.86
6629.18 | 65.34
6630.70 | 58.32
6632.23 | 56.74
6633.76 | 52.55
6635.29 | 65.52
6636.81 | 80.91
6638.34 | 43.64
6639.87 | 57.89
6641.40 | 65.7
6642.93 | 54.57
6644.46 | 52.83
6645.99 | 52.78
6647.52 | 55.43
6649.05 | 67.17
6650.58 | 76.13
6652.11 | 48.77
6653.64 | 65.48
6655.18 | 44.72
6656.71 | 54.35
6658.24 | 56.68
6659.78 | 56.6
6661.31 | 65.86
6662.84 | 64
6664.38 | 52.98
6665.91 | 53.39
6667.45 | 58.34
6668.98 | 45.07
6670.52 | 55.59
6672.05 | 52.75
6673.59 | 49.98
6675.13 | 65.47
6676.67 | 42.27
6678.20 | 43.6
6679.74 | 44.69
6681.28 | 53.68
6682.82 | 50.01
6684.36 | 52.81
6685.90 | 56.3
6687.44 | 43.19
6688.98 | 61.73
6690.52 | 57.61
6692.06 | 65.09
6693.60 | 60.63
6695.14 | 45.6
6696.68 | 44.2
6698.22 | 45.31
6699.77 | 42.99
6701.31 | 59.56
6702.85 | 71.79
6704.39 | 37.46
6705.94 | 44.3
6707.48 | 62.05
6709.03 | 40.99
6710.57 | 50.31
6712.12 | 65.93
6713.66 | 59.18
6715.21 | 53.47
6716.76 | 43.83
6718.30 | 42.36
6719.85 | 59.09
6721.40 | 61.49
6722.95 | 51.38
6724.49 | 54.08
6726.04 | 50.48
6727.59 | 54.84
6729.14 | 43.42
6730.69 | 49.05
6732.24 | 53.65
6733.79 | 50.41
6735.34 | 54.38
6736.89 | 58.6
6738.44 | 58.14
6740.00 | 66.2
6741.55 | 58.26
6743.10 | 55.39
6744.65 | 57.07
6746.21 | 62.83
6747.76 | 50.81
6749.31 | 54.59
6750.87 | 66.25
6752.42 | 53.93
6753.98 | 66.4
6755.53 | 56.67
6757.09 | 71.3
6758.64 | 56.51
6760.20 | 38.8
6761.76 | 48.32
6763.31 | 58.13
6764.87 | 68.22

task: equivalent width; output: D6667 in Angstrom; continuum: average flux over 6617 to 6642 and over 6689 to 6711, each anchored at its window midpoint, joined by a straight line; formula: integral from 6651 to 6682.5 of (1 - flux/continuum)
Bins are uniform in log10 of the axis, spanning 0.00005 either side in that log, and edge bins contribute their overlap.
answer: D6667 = 1.3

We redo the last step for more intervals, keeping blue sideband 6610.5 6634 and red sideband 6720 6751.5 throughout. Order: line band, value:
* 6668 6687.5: 2.0 Angstrom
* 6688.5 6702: 0.7 Angstrom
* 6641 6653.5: -0.5 Angstrom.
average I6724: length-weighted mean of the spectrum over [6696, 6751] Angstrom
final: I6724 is 53.6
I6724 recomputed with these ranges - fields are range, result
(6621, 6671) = 58.1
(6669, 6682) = 50.6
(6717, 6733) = 51.7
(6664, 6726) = 52.5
